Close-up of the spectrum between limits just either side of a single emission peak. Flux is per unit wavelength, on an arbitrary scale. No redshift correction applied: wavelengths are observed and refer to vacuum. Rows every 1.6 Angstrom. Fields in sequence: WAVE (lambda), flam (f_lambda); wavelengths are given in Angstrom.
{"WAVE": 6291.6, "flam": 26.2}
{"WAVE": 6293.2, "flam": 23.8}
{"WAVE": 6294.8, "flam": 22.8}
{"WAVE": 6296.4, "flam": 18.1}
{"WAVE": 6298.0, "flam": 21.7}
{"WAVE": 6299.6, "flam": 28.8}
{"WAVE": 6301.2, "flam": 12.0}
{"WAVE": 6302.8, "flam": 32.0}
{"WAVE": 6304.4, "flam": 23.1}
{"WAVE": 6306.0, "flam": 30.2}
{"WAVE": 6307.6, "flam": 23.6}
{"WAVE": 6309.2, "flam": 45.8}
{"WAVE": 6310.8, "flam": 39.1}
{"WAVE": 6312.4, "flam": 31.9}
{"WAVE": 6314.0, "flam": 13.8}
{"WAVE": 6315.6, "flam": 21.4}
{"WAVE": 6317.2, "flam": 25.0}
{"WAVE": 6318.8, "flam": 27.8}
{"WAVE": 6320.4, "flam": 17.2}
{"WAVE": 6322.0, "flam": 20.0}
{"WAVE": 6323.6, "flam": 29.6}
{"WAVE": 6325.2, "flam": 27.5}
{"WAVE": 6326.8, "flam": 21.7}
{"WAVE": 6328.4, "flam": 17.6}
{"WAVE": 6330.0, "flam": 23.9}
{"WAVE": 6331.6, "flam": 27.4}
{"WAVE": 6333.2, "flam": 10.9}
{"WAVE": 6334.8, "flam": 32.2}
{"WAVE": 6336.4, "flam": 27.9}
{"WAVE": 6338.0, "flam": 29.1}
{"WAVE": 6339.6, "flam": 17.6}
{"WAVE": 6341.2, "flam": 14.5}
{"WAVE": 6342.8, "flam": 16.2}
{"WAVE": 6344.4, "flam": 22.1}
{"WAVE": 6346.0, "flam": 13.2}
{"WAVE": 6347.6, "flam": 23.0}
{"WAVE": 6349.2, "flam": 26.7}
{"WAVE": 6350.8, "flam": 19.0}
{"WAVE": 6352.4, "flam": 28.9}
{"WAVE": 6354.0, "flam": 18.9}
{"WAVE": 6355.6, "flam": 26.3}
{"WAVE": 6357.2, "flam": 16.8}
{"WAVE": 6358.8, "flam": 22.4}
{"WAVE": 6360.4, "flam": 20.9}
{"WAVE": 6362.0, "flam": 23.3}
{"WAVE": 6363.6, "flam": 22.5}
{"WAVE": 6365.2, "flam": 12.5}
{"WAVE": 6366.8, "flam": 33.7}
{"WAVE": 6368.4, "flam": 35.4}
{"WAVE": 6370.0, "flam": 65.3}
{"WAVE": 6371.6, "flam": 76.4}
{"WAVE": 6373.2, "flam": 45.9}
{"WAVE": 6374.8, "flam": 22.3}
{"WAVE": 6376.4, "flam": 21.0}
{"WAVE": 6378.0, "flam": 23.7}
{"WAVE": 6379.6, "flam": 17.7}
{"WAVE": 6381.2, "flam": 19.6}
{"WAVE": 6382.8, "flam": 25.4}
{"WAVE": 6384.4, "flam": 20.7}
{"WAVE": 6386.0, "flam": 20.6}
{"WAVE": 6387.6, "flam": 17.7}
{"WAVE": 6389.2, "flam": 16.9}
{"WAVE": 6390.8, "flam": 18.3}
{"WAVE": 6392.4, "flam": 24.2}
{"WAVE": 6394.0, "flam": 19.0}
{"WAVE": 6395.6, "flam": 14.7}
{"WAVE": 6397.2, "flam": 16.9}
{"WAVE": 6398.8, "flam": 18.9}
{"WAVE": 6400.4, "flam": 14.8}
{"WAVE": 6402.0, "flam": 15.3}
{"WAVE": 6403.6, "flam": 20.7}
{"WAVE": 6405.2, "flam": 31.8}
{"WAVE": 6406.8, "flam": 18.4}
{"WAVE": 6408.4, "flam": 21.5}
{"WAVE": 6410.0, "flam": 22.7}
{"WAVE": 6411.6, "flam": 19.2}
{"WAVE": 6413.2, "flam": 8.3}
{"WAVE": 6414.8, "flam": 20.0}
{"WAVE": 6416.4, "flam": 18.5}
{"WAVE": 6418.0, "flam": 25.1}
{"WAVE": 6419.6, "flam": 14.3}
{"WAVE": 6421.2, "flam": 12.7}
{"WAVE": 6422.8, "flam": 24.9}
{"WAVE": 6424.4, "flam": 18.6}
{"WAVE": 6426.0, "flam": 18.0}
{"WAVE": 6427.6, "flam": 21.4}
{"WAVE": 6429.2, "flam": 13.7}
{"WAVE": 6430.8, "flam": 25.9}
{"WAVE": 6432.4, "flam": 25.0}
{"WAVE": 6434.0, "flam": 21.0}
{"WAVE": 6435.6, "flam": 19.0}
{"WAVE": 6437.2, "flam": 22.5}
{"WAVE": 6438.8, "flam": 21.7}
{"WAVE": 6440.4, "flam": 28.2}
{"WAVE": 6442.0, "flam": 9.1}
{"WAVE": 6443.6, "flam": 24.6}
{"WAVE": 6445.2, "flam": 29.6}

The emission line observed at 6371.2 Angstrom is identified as [O III] 5007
